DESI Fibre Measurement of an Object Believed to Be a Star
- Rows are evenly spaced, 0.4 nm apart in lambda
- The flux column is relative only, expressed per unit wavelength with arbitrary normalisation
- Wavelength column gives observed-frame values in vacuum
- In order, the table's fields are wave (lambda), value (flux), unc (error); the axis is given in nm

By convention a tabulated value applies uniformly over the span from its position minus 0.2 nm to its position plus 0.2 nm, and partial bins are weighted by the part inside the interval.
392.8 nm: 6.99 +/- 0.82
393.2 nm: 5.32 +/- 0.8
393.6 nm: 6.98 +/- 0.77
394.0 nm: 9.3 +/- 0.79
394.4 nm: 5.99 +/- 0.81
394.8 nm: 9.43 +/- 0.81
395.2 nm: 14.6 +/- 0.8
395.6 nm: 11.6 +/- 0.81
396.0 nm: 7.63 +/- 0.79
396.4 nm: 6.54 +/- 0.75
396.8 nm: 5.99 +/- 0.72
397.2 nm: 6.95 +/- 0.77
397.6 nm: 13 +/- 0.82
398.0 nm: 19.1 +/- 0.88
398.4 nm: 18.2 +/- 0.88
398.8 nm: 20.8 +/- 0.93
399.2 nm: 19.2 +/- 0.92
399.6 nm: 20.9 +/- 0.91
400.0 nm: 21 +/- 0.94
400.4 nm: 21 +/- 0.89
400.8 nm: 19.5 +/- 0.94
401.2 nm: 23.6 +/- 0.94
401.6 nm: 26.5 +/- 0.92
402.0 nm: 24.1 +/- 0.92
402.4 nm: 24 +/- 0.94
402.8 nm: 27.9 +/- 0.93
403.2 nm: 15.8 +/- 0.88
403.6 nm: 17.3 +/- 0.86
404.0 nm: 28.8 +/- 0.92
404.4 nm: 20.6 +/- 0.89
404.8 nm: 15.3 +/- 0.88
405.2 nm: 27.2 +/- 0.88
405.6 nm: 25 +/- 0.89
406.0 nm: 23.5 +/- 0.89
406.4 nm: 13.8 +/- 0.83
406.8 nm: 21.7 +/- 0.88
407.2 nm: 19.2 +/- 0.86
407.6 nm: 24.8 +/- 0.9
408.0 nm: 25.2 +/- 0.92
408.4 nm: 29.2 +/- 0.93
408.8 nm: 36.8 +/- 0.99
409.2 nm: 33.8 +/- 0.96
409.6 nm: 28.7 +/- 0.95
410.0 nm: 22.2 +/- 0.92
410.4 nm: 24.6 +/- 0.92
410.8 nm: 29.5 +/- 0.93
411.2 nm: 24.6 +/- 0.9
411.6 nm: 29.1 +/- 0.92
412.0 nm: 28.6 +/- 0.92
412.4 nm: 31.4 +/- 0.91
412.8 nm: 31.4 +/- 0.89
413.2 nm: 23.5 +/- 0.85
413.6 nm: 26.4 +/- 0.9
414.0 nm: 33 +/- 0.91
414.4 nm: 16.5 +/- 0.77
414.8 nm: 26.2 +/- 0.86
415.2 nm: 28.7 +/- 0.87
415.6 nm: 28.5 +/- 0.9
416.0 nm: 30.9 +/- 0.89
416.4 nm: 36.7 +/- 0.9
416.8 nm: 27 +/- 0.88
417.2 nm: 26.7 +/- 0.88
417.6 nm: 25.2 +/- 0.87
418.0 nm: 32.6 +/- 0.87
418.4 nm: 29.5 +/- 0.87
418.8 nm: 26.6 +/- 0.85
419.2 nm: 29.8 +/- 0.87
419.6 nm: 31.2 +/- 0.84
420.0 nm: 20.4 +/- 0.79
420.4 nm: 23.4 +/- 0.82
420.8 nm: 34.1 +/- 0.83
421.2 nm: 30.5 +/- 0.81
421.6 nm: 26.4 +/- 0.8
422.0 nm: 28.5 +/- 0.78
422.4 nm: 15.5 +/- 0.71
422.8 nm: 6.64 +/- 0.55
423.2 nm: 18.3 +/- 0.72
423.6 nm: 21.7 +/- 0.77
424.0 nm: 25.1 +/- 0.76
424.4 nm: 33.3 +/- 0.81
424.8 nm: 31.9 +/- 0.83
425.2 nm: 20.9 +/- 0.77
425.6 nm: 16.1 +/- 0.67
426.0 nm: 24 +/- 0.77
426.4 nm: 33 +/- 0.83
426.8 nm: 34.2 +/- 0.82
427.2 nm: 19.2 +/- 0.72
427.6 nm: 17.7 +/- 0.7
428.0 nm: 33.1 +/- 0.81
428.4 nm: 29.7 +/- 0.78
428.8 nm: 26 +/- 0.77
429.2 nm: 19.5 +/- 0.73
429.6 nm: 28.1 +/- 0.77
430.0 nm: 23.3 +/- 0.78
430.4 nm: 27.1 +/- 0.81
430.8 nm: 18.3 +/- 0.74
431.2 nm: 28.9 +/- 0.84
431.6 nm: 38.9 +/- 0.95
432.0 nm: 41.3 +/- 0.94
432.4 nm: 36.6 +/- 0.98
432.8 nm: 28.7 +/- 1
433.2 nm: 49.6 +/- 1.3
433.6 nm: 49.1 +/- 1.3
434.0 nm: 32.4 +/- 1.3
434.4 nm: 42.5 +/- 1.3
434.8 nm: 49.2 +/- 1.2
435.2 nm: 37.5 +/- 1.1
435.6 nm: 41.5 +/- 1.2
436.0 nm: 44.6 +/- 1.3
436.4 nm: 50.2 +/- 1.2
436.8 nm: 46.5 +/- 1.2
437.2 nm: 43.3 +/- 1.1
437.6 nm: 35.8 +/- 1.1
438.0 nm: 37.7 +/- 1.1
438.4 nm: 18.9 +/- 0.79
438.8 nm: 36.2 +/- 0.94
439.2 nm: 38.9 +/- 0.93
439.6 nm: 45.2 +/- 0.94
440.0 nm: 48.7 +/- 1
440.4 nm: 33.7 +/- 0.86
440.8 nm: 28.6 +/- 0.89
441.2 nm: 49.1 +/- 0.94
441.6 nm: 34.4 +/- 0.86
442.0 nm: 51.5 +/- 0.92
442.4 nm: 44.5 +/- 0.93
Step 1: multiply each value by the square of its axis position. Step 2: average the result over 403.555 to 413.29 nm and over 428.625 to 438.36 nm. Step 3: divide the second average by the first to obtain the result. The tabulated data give 1.6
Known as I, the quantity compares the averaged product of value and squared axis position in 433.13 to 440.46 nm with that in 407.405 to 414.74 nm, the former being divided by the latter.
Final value 1.7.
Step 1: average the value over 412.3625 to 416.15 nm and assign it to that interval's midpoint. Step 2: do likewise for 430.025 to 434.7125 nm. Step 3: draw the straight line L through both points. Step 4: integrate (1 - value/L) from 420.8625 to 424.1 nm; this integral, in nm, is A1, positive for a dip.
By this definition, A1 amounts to 0.95 nm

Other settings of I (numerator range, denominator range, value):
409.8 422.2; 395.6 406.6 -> 1.58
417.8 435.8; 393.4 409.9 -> 1.70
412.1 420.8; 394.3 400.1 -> 2.29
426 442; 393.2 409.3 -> 2.19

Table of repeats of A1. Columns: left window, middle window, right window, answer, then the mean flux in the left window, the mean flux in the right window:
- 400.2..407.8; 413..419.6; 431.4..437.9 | 0.412 nm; 22.1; 41.7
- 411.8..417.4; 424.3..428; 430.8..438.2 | 0.984 nm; 28.2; 40.2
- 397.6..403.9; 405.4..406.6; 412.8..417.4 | 0.141 nm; 21.1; 27.8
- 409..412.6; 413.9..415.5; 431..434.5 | 0.220 nm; 28.1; 38.6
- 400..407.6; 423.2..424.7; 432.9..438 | 0.402 nm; 22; 43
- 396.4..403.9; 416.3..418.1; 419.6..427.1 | -0.455 nm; 18.9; 24.8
